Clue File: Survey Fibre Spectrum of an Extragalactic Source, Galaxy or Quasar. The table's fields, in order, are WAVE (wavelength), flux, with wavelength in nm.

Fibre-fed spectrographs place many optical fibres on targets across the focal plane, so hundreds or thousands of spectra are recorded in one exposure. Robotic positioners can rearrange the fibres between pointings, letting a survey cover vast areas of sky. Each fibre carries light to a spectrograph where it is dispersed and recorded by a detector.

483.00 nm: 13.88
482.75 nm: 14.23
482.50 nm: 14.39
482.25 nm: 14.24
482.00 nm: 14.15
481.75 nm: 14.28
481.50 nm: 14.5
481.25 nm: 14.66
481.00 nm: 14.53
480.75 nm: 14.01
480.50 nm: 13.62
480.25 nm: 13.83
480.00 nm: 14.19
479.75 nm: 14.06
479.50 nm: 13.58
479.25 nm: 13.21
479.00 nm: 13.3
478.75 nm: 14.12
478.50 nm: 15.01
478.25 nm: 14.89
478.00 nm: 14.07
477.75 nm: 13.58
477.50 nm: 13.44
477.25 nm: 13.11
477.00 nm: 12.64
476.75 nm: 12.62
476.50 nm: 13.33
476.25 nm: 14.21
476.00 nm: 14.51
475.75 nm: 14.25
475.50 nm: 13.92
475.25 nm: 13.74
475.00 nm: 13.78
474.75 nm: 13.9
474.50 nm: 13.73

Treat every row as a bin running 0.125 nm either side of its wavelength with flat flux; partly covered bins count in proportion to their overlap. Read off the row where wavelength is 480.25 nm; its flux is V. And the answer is 13.83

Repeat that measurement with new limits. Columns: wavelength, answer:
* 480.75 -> 14.01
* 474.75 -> 13.9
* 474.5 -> 13.73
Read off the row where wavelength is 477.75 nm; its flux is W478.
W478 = 13.58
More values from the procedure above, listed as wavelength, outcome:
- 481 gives 14.53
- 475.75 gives 14.25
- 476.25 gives 14.21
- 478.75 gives 14.12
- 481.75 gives 14.28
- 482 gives 14.15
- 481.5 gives 14.5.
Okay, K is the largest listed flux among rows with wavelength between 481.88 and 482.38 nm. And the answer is 14.24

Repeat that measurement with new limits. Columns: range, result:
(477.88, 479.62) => 15.01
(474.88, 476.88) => 14.51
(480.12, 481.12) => 14.53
